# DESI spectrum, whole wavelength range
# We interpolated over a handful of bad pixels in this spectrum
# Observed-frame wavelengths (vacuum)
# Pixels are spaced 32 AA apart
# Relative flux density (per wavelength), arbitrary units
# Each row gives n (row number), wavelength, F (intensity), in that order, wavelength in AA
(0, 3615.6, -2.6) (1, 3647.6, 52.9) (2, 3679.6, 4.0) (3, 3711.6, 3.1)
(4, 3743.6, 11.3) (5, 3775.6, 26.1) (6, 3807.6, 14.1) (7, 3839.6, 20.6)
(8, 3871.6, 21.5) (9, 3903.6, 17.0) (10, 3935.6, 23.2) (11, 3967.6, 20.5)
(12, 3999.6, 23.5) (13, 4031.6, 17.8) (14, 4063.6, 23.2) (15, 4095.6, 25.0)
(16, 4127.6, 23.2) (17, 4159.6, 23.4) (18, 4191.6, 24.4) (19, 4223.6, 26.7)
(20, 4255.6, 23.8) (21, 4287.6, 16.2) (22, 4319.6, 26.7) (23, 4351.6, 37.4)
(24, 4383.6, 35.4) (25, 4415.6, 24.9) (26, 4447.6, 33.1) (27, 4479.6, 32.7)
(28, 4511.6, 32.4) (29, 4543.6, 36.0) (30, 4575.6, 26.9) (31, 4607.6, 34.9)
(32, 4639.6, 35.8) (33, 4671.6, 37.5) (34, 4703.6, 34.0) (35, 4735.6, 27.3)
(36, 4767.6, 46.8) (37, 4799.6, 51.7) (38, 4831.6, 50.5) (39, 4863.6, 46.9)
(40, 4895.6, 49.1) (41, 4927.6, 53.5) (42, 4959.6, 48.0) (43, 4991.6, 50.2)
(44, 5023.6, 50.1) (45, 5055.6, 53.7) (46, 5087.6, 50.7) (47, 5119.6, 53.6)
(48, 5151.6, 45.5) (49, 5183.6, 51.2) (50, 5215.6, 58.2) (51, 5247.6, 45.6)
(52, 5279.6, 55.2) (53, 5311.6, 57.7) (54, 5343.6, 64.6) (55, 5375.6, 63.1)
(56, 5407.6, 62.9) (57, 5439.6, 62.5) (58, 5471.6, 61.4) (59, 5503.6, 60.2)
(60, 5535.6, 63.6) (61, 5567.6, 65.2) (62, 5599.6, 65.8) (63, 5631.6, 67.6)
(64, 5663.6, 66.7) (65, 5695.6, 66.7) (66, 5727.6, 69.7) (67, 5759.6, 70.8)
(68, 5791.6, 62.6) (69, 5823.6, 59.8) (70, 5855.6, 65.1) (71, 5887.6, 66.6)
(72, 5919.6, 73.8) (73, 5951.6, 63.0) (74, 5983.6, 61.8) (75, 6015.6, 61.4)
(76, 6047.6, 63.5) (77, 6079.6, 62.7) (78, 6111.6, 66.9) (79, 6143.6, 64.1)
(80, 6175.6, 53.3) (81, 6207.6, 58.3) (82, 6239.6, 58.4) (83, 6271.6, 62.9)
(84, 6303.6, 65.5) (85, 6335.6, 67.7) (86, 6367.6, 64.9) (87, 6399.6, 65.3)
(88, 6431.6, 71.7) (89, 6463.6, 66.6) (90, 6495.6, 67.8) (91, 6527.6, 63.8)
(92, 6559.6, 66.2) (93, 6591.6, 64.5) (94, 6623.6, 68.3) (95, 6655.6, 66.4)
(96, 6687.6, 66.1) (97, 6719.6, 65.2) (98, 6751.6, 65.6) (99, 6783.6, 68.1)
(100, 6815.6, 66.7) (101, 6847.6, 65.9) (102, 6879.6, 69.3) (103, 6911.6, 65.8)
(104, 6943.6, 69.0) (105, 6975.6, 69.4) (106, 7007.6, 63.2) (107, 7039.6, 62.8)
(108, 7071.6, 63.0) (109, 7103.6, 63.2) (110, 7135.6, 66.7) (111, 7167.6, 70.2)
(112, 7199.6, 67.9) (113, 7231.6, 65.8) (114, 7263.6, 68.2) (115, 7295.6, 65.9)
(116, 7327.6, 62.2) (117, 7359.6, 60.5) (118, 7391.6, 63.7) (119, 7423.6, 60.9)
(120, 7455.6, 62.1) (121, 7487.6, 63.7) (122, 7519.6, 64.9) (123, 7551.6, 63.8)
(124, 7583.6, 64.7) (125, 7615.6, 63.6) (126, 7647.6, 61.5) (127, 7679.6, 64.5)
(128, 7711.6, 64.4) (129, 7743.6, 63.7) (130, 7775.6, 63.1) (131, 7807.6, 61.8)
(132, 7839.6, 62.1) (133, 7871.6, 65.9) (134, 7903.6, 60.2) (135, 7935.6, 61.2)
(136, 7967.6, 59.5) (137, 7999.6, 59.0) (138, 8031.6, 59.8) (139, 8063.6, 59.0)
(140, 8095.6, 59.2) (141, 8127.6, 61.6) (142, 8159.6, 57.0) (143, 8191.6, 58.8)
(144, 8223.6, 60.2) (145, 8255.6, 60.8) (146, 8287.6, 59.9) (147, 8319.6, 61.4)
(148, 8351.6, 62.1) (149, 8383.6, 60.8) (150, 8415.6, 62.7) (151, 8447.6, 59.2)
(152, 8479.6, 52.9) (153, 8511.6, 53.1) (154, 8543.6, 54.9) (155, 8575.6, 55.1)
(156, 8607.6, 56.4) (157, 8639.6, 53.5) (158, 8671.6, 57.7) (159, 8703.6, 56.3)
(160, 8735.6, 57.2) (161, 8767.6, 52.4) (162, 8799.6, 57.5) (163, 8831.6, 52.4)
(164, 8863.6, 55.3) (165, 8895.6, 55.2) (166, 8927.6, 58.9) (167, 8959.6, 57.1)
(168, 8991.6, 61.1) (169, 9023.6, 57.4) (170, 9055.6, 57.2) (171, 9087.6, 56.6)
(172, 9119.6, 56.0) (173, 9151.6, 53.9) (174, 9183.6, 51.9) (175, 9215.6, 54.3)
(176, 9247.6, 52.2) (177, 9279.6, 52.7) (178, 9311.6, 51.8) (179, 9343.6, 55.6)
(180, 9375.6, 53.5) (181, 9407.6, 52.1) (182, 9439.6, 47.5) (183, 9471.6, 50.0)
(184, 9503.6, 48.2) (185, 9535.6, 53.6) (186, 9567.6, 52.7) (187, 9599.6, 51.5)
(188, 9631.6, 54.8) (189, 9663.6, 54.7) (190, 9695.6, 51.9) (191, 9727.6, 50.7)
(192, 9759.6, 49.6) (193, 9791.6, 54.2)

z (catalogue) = 0.194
